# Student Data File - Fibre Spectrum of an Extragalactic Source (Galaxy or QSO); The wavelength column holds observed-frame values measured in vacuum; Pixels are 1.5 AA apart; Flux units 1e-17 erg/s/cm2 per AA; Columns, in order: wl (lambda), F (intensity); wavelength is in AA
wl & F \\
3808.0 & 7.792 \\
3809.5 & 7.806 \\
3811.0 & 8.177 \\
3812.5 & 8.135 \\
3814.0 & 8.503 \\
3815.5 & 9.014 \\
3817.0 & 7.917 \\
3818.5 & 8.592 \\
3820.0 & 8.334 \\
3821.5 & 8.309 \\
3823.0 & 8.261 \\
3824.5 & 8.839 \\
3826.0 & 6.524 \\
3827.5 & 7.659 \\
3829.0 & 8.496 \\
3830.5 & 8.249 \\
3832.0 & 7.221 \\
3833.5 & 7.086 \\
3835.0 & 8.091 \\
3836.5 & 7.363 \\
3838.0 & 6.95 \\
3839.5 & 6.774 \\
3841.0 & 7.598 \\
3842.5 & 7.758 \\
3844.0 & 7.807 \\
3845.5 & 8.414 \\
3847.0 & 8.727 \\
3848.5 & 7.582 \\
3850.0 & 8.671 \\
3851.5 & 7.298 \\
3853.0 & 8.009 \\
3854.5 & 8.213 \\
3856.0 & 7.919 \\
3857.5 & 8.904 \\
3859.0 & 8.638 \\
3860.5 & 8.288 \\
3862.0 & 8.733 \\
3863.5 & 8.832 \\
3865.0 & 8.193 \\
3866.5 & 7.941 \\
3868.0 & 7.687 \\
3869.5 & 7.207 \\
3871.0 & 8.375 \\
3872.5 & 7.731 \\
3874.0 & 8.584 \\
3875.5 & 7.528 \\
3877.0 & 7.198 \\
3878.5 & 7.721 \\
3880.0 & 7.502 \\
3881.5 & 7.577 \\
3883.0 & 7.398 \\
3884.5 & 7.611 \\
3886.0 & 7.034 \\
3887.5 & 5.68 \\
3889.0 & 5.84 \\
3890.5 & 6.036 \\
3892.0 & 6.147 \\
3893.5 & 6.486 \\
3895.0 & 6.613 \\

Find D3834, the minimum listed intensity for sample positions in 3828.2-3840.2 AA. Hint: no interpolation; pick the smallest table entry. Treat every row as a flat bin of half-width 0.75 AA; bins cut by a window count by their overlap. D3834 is 6.774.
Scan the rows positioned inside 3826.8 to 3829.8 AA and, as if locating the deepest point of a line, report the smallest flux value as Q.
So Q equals 7.659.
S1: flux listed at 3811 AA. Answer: 8.177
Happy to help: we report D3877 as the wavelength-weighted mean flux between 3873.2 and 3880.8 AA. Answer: 7.71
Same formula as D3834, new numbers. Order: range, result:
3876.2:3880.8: 7.198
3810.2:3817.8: 7.917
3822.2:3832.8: 6.524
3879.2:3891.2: 5.68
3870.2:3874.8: 7.731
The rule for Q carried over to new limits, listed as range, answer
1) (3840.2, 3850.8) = 7.582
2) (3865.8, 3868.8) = 7.687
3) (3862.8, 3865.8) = 8.193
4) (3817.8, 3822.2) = 8.309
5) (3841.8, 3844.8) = 7.758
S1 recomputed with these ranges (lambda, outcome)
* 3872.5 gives 7.731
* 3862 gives 8.733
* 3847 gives 8.727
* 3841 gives 7.598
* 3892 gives 6.147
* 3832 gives 7.221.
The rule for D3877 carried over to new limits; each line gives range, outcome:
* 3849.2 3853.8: 7.99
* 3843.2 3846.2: 8.1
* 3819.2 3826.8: 8.05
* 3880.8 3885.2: 7.53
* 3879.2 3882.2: 7.54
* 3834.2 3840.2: 7.3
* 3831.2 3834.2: 7.17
